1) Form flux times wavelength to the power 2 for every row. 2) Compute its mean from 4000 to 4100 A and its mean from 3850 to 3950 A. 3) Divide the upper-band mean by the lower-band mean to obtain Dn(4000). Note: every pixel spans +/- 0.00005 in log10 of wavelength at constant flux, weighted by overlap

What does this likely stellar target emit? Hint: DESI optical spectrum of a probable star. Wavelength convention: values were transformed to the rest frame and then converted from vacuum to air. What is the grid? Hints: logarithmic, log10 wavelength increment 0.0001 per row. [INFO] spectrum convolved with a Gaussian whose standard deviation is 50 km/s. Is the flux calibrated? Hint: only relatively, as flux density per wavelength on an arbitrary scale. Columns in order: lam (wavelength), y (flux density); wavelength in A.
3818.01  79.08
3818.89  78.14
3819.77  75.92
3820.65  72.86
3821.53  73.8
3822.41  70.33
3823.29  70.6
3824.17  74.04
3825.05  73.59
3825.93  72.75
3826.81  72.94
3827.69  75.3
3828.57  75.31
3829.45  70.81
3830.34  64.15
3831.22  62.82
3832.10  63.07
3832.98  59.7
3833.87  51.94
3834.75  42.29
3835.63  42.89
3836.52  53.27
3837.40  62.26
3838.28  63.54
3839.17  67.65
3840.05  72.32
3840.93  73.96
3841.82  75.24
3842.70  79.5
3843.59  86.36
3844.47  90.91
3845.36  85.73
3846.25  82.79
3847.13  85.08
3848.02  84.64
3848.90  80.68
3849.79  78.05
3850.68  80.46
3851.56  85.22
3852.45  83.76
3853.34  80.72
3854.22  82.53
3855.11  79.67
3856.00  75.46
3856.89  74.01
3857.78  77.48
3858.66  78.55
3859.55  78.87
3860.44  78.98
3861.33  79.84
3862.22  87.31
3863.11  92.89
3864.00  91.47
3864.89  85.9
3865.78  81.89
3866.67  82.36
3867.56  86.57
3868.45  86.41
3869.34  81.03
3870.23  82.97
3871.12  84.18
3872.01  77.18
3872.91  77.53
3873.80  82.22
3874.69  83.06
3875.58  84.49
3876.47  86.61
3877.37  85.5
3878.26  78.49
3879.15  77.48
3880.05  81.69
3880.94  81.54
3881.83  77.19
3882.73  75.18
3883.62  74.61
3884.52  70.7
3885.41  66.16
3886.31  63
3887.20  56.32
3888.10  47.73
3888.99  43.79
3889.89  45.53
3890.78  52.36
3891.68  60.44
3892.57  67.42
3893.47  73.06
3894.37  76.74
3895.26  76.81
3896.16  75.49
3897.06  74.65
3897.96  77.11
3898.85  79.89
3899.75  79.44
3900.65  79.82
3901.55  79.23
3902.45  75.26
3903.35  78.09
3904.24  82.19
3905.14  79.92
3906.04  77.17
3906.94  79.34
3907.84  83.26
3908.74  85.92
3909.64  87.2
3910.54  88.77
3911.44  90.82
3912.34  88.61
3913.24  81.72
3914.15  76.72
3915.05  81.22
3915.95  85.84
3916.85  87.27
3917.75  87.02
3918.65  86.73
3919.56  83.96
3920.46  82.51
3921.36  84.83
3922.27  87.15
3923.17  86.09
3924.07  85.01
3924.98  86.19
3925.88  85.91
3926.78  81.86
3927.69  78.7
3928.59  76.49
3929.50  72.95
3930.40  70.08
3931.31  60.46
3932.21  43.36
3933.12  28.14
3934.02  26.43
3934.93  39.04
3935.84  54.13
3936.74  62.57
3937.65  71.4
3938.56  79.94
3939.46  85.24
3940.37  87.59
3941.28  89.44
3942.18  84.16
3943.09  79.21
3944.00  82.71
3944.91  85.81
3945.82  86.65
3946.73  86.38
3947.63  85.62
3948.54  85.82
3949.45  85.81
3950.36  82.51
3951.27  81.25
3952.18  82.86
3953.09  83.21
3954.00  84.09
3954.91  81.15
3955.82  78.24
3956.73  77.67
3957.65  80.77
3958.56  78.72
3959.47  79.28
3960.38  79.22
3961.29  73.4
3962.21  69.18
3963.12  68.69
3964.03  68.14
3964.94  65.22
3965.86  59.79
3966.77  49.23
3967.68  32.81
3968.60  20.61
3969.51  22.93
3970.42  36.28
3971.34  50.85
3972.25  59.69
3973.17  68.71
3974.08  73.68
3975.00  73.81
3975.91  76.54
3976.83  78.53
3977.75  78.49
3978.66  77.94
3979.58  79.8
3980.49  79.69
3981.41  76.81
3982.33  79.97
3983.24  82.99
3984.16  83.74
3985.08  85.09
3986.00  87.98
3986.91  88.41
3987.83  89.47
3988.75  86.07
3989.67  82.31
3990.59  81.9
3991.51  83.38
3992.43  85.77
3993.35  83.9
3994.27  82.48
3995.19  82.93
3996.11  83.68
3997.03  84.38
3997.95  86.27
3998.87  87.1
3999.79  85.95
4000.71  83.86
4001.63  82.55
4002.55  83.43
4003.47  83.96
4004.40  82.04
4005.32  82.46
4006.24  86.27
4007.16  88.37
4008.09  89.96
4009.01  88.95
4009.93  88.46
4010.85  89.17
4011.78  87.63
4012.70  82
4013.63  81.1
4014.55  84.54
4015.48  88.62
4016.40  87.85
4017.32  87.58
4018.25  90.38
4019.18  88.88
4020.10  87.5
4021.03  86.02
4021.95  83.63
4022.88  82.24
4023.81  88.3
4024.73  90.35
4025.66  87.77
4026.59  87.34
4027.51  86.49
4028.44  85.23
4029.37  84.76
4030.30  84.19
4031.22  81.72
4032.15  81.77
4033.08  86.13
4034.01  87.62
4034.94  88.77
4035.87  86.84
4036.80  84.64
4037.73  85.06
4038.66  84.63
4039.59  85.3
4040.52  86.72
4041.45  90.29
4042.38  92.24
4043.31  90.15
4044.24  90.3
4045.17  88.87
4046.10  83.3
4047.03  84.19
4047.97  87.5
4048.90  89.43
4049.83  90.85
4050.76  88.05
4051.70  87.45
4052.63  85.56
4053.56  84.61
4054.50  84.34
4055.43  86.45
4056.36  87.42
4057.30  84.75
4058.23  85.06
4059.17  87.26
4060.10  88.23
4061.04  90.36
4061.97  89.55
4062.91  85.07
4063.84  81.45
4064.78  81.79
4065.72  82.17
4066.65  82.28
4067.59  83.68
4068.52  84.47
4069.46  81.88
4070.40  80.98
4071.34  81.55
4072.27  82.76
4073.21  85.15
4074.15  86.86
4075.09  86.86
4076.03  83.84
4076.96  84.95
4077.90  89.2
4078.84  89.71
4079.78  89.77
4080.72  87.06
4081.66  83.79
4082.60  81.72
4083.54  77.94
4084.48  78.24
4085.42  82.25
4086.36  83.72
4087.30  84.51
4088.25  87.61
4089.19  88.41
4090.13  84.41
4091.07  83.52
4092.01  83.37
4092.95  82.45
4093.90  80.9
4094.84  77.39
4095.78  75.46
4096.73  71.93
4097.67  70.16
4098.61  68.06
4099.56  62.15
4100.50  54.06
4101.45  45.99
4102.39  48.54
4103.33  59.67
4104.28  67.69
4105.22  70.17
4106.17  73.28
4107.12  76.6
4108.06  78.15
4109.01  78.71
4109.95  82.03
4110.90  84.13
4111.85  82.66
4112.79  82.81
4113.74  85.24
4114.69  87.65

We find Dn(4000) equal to 1.18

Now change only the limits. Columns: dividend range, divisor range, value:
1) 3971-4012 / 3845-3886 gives 1.08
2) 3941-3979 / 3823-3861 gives 1.04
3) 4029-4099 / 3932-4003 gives 1.19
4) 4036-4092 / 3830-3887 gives 1.24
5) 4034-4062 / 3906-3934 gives 1.18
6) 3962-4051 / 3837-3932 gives 1.10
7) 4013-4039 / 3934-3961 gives 1.14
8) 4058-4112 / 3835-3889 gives 1.15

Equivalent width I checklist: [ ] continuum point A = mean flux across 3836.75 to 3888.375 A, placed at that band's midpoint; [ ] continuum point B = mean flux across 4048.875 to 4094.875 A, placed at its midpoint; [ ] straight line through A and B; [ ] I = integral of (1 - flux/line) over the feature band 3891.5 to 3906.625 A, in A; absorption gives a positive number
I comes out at 0.7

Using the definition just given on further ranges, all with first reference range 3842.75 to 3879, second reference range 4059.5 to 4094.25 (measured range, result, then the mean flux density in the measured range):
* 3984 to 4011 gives -0.50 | 85.3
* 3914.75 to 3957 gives 3.05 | 77.2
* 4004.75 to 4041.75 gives -1.05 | 86.4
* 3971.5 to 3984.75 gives 1.21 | 76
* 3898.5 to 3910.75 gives 0.30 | 81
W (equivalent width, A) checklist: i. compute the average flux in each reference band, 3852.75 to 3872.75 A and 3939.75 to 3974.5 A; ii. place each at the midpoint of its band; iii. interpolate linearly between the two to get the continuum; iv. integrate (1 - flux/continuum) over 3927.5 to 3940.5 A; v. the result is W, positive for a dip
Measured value 2.2 A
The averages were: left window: 82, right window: 71.8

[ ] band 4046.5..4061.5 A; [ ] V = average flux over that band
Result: 86.9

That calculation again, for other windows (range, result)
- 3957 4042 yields 79.7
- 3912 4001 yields 75.6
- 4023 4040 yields 85.9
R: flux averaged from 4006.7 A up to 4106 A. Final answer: 83.3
